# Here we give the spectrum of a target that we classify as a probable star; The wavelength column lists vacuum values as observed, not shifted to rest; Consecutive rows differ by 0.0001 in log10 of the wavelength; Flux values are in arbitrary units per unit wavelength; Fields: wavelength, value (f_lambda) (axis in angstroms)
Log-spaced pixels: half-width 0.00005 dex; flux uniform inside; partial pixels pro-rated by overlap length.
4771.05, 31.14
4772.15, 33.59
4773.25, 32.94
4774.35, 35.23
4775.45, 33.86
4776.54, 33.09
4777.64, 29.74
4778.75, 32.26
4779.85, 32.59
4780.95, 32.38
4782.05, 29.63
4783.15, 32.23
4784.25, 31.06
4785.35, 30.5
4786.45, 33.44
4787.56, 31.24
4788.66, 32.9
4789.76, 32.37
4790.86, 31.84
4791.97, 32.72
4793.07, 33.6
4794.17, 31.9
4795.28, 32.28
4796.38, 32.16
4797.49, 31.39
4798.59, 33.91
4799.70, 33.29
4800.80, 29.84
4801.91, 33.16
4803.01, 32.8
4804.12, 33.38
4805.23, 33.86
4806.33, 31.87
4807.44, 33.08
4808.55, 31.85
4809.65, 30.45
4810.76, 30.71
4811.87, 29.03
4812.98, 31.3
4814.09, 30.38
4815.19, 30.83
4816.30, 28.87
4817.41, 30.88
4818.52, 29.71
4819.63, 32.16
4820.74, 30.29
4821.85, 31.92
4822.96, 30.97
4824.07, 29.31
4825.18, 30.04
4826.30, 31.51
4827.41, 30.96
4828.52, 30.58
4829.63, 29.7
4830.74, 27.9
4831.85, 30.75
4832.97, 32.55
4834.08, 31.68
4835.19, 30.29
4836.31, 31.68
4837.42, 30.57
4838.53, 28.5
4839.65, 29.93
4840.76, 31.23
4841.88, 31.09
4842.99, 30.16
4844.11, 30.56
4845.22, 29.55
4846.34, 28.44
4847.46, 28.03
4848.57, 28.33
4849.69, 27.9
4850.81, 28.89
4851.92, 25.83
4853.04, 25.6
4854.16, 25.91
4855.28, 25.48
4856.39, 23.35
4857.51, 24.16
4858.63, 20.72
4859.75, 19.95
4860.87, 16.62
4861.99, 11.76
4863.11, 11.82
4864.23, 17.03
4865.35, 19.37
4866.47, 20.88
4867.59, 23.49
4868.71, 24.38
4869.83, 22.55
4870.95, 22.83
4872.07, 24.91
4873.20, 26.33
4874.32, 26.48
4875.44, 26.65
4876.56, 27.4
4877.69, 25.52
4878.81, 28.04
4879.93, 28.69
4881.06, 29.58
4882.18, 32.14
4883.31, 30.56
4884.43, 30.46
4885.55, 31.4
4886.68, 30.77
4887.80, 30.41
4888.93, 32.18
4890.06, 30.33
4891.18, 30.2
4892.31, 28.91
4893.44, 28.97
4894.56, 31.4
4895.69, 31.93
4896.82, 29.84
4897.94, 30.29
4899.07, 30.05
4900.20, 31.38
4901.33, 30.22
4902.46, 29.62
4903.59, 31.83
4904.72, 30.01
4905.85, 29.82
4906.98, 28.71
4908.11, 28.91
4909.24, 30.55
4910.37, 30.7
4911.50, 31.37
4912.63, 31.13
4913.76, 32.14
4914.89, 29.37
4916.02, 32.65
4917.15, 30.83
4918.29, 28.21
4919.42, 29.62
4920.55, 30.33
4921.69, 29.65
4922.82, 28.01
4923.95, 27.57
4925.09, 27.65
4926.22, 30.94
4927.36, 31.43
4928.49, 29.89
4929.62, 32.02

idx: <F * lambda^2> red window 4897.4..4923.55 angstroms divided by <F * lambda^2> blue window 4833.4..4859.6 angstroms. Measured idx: 1.11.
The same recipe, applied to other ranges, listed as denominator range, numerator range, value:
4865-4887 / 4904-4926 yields 1.14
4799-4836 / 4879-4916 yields 1.01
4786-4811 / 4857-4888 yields 0.78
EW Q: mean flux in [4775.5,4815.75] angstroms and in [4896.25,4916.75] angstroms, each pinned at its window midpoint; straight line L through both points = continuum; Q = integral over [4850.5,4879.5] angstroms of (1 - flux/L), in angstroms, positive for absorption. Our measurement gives 7.6 angstroms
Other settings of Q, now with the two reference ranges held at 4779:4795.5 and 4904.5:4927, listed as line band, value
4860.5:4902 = 5.1 angstroms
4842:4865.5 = 5.3 angstroms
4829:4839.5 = 0.3 angstroms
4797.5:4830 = 0.4 angstroms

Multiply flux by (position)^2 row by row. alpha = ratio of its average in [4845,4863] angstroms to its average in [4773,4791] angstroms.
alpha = 0.77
